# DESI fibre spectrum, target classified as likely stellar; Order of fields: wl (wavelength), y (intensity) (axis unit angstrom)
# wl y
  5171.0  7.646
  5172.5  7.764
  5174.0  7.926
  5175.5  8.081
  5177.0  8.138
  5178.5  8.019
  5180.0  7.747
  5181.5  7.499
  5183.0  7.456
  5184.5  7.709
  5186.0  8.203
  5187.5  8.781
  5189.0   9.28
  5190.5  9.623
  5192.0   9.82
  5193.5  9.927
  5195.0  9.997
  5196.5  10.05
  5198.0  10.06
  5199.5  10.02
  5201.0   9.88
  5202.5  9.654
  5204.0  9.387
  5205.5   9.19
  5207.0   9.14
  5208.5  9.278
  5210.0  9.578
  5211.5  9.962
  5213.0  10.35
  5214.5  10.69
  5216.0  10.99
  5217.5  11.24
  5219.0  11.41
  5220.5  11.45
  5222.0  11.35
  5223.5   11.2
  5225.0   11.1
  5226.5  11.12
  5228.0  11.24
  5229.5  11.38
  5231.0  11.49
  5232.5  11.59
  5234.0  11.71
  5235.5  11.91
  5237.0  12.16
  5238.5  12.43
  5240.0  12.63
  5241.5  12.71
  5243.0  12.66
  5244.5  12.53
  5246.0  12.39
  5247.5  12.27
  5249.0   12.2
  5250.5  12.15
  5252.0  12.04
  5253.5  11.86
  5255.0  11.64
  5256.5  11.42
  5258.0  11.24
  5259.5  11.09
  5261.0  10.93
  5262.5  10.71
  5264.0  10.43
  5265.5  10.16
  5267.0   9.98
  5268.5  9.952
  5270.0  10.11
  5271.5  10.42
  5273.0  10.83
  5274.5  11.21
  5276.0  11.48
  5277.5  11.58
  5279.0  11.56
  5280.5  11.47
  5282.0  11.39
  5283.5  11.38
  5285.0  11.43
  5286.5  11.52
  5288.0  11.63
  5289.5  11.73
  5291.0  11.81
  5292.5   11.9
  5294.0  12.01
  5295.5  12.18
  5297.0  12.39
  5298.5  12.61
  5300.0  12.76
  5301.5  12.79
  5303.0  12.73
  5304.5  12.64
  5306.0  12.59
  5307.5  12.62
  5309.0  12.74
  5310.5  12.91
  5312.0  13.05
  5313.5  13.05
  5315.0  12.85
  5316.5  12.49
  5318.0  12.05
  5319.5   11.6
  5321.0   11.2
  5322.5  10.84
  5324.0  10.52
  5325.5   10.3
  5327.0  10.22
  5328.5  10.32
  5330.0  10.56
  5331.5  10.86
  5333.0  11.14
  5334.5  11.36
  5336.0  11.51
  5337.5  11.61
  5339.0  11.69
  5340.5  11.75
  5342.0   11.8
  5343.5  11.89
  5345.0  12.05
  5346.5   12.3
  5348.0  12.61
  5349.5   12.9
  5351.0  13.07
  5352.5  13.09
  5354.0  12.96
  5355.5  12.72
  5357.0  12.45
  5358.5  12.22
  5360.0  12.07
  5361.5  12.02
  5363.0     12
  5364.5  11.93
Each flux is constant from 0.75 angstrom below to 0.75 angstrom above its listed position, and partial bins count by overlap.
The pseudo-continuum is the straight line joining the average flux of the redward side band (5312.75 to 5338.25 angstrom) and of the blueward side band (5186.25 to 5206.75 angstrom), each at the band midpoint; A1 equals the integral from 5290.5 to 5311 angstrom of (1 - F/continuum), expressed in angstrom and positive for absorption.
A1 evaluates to -2.77 angstrom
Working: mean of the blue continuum 9.62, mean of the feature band 12.5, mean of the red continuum 11.3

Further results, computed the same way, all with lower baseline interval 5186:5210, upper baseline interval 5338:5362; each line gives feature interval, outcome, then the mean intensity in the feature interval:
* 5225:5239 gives -1.98 angstrom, 11.6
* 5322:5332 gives 1.19 angstrom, 10.5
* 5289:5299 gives -0.68 angstrom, 12.1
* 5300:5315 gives -1.59 angstrom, 12.8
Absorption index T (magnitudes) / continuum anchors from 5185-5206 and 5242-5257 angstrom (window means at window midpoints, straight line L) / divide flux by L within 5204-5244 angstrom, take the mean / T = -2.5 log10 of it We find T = -0.02 mag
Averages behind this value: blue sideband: 9.54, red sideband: 12.1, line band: 11.1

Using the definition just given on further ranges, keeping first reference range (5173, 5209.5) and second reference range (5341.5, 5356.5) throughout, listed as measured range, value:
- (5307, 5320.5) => -0.07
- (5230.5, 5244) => -0.21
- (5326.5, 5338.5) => 0.11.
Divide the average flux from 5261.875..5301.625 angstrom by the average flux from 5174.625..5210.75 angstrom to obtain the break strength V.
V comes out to 1.3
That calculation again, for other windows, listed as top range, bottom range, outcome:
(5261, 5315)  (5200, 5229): 1.12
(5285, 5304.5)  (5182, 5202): 1.31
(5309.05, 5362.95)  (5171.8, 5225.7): 1.25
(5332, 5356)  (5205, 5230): 1.14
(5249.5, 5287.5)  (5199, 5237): 1.04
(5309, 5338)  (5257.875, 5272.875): 1.10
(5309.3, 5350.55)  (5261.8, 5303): 1.03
